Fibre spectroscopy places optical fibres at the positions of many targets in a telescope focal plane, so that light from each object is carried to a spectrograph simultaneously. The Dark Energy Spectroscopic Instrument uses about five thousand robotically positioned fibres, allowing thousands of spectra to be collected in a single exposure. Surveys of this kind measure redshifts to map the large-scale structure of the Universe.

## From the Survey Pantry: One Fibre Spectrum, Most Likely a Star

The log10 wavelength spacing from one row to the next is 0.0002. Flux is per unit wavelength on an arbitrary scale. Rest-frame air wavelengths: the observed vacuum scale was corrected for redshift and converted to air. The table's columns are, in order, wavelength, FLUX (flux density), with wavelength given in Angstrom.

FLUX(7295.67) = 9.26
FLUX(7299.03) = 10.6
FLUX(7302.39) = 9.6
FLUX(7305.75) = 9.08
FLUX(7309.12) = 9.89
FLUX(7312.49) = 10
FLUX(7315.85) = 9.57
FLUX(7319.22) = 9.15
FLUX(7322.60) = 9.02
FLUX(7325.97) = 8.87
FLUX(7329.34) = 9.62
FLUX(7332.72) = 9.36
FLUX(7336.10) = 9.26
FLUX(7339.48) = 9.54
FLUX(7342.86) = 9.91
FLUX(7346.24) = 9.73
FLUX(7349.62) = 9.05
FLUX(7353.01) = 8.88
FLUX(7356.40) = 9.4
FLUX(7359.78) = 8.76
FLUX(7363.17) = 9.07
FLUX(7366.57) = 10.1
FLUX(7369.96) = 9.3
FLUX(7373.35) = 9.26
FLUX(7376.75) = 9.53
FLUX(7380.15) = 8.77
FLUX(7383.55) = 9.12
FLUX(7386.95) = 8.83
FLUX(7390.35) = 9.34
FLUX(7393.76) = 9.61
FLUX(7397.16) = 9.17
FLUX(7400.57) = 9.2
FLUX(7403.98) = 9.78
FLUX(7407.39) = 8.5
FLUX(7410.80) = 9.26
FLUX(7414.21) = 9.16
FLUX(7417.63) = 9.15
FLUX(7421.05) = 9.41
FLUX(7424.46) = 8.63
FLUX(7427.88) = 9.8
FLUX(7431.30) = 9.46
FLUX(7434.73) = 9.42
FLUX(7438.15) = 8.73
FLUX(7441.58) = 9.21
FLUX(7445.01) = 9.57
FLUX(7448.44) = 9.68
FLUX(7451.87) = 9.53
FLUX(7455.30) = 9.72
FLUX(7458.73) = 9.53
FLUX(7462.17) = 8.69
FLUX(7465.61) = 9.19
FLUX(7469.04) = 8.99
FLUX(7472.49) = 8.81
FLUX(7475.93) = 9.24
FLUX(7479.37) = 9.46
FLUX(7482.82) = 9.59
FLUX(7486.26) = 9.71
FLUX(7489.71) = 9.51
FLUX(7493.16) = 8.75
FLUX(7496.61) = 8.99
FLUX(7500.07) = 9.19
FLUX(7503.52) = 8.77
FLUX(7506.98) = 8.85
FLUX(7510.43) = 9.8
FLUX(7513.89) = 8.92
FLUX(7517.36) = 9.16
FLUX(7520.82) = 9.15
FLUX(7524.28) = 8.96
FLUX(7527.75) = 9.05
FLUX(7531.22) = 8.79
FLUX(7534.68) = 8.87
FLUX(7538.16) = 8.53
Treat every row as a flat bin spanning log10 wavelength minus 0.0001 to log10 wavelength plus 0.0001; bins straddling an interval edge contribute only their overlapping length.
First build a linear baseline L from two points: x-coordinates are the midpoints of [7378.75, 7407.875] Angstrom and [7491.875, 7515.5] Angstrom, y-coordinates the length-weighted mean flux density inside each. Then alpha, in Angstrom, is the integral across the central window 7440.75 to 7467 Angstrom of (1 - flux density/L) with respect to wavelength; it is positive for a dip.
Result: -0.8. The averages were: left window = 9.18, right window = 9.05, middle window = 9.4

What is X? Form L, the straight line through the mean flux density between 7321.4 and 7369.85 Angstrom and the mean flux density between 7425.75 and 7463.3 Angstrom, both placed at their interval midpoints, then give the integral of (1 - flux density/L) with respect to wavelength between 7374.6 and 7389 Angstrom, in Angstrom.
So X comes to 0.4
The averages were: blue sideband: 9.33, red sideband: 9.4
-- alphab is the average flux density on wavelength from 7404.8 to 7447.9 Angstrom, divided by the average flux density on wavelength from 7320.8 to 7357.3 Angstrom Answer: 1.0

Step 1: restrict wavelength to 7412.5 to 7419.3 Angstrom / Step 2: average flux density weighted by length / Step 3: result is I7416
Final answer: 9.15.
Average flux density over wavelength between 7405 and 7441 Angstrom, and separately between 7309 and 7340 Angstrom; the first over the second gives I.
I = 0.98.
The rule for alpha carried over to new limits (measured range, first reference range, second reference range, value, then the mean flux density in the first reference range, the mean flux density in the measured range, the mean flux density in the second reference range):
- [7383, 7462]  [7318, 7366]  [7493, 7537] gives -1.12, 9.28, 9.29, 9.02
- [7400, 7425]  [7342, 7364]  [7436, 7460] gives 0.53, 9.24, 9.16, 9.42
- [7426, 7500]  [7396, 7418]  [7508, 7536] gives -1.43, 9.17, 9.31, 9.09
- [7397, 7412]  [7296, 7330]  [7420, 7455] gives 0.36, 9.53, 9.18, 9.36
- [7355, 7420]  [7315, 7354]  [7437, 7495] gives 0.62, 9.33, 9.23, 9.29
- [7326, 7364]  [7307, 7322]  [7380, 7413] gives 0.49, 9.58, 9.31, 9.18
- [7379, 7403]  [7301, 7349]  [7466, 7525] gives 0.44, 9.46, 9.18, 9.17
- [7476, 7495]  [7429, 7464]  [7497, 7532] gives -0.40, 9.36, 9.39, 9.07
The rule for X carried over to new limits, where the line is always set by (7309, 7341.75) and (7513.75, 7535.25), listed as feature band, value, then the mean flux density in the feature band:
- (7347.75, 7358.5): 0.3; 9.11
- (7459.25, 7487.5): -0.3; 9.22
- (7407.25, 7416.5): 0.2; 9.07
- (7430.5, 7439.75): 0.0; 9.18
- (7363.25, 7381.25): -0.1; 9.38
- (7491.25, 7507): 0.2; 8.92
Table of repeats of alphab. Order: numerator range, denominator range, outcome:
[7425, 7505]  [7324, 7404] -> 1.00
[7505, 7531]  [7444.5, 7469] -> 0.97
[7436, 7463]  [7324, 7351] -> 0.99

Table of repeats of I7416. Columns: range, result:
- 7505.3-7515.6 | 9.2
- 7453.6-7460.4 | 9.63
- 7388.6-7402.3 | 9.33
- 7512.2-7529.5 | 9.04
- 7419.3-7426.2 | 9.03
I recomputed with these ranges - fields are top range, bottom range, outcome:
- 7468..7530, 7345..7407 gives 0.99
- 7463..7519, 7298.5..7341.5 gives 0.97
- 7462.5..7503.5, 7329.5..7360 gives 0.98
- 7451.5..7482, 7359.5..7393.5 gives 1.00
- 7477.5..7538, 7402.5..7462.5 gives 0.98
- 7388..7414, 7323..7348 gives 0.98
